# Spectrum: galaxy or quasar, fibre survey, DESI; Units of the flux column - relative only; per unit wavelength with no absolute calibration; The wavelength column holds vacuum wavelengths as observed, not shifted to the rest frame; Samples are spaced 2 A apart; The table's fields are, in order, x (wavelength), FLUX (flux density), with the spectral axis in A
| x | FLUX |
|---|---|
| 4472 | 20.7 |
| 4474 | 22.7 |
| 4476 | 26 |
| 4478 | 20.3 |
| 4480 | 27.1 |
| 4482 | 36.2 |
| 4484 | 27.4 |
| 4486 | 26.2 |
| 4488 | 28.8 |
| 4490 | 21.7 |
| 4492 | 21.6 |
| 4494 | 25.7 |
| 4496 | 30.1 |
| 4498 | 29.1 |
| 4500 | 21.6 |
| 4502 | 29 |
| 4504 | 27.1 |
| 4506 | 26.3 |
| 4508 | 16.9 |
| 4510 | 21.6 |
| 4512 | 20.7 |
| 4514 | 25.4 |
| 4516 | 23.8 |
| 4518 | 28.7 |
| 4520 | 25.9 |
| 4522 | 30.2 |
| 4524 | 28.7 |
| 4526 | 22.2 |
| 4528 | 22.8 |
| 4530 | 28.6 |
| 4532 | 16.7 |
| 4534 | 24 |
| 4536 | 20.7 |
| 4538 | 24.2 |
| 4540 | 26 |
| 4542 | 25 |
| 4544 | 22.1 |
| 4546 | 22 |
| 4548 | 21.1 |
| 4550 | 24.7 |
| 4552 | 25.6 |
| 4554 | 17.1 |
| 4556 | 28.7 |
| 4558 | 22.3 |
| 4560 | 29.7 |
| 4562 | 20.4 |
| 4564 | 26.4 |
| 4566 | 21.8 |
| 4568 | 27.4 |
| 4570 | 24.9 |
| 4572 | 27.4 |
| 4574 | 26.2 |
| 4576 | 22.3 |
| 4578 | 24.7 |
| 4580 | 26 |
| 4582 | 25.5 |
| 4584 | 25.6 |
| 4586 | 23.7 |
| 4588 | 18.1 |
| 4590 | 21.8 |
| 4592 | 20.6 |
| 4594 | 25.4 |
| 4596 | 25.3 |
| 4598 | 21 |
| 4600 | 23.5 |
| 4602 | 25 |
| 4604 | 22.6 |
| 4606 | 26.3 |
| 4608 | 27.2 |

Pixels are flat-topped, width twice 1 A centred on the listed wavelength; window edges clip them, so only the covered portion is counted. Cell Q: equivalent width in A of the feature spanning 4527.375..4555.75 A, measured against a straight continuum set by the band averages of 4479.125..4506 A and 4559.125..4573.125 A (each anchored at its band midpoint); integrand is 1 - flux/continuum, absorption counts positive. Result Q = 3.2 A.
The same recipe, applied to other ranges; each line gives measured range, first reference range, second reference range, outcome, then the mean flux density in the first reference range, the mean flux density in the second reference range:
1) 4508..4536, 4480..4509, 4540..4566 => 1.1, 26.3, 23.8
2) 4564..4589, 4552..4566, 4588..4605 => -1.1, 24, 22.9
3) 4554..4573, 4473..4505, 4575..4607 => -0.5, 26.3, 23.6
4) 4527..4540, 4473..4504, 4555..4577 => 1.3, 26.3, 25.2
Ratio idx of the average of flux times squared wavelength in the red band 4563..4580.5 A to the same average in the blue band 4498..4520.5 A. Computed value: 1.1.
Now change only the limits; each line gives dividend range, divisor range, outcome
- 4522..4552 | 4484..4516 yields 0.97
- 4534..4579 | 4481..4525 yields 0.95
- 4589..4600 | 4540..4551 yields 1.01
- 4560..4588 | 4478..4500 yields 0.96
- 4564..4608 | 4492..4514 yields 1.02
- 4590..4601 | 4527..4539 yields 1.04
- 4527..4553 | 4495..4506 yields 0.87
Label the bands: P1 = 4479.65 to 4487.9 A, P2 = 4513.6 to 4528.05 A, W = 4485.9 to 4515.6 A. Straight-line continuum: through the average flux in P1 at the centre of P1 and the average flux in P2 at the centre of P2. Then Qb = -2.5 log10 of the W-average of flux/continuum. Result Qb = 0.13 mag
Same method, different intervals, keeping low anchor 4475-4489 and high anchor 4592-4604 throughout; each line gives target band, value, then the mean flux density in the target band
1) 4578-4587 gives -0.04 mag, 25.1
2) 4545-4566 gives 0.06 mag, 23.7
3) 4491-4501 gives 0.06 mag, 25.6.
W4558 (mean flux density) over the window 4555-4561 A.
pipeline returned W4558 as 26.9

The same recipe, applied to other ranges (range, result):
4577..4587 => 25.1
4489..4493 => 21.6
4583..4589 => 22.5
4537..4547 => 23.9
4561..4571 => 24.2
